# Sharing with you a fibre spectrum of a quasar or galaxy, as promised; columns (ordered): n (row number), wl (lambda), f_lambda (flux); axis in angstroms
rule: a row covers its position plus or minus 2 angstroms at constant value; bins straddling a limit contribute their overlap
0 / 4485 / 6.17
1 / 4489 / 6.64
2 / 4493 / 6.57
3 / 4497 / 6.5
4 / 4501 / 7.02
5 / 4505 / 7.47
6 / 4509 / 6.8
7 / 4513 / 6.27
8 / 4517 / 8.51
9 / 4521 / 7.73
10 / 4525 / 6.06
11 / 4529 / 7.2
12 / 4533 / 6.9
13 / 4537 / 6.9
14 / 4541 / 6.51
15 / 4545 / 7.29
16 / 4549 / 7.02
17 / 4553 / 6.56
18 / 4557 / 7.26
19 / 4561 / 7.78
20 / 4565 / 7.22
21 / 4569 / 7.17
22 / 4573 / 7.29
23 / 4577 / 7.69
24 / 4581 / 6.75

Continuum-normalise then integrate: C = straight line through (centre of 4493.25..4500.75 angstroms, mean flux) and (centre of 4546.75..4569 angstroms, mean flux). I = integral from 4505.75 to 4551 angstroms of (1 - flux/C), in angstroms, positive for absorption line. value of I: -0.8 angstroms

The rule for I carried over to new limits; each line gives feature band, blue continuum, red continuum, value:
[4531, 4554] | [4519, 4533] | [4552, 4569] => 0.74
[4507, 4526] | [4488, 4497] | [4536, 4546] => -1.16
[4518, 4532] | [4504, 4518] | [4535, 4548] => -0.10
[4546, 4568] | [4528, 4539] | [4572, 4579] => 0.33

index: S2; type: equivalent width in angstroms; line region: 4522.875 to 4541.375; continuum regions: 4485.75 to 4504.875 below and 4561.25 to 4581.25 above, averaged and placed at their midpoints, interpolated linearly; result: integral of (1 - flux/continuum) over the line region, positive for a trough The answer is 0.7 angstroms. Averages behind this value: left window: 6.73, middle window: 6.74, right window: 7.31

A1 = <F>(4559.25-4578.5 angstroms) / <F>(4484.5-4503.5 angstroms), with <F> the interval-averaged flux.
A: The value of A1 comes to 1.12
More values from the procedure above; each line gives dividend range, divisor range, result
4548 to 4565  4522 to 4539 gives 1.05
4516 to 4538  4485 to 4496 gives 1.10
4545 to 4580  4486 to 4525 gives 1.04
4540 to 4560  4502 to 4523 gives 0.95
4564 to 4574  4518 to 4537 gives 1.02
